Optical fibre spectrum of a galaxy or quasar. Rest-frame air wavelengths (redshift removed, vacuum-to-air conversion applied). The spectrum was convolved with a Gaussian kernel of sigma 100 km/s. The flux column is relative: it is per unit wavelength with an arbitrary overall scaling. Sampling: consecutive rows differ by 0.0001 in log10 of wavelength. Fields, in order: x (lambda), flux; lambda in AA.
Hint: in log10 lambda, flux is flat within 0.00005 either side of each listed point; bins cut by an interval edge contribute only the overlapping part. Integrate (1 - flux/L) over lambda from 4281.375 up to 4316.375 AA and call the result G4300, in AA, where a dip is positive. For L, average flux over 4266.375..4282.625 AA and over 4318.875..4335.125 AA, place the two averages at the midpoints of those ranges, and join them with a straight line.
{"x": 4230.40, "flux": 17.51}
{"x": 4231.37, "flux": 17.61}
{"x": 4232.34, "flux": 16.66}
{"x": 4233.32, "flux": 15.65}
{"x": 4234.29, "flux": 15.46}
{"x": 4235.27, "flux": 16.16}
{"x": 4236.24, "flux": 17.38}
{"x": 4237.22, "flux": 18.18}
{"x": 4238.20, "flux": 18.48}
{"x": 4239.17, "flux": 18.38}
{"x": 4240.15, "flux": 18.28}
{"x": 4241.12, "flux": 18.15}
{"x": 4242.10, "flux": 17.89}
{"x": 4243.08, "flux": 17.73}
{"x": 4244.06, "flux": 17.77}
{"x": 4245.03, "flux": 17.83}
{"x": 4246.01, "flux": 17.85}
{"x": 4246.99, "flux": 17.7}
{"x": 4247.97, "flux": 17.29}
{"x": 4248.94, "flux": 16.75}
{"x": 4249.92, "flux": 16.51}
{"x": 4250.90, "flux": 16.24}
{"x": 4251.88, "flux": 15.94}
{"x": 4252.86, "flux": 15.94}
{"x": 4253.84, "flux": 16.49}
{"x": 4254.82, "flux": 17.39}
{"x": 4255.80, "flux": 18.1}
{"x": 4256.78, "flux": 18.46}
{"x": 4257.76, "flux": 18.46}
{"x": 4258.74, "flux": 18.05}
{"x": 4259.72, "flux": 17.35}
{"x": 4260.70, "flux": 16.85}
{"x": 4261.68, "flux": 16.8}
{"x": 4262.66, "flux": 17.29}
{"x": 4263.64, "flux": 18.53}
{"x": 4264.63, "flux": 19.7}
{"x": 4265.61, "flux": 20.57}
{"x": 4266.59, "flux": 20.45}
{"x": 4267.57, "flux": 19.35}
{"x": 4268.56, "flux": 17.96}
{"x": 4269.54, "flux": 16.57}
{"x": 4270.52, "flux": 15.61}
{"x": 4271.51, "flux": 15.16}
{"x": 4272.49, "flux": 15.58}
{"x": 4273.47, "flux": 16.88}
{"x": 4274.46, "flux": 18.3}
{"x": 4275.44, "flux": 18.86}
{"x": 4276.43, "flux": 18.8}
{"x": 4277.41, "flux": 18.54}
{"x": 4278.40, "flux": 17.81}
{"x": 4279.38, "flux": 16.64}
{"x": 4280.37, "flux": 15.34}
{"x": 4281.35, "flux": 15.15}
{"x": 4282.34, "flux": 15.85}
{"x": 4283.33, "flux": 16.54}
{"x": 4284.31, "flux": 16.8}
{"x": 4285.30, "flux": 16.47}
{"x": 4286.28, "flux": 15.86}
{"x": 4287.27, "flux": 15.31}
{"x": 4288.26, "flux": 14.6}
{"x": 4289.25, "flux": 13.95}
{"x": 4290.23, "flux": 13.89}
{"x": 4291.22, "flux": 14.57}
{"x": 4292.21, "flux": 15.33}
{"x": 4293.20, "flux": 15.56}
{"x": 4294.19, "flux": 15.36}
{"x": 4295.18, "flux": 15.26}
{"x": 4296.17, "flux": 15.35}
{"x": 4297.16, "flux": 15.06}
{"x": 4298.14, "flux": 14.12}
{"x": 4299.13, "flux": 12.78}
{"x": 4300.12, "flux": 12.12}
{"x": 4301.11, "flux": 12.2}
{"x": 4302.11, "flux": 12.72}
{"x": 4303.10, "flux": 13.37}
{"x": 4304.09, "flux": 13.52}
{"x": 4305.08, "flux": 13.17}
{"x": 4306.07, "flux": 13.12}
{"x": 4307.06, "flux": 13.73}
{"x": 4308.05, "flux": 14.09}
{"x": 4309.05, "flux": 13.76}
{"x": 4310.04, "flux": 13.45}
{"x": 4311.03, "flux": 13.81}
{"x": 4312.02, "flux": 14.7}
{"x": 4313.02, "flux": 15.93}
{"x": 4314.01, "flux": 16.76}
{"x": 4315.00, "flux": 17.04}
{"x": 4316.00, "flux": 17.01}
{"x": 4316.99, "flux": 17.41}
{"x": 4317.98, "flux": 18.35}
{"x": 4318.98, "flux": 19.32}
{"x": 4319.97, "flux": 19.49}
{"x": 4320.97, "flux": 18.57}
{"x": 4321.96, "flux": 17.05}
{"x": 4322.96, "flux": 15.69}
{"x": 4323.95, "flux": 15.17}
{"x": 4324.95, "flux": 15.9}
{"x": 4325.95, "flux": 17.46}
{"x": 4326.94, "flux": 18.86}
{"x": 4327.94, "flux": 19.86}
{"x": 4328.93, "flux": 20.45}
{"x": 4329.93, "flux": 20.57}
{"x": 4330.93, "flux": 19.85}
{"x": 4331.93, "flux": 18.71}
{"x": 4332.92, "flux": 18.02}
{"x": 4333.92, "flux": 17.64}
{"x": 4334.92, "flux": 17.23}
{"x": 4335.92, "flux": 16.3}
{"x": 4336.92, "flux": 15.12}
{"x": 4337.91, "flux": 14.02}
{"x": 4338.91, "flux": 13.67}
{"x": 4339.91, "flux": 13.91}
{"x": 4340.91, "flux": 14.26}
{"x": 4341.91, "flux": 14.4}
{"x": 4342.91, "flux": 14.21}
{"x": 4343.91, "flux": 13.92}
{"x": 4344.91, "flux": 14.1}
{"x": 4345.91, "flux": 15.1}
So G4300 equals 5.9 AA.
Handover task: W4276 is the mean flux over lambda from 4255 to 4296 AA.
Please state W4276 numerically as 16.9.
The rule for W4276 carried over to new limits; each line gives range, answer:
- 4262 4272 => 18.1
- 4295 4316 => 14.1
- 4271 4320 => 15.5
